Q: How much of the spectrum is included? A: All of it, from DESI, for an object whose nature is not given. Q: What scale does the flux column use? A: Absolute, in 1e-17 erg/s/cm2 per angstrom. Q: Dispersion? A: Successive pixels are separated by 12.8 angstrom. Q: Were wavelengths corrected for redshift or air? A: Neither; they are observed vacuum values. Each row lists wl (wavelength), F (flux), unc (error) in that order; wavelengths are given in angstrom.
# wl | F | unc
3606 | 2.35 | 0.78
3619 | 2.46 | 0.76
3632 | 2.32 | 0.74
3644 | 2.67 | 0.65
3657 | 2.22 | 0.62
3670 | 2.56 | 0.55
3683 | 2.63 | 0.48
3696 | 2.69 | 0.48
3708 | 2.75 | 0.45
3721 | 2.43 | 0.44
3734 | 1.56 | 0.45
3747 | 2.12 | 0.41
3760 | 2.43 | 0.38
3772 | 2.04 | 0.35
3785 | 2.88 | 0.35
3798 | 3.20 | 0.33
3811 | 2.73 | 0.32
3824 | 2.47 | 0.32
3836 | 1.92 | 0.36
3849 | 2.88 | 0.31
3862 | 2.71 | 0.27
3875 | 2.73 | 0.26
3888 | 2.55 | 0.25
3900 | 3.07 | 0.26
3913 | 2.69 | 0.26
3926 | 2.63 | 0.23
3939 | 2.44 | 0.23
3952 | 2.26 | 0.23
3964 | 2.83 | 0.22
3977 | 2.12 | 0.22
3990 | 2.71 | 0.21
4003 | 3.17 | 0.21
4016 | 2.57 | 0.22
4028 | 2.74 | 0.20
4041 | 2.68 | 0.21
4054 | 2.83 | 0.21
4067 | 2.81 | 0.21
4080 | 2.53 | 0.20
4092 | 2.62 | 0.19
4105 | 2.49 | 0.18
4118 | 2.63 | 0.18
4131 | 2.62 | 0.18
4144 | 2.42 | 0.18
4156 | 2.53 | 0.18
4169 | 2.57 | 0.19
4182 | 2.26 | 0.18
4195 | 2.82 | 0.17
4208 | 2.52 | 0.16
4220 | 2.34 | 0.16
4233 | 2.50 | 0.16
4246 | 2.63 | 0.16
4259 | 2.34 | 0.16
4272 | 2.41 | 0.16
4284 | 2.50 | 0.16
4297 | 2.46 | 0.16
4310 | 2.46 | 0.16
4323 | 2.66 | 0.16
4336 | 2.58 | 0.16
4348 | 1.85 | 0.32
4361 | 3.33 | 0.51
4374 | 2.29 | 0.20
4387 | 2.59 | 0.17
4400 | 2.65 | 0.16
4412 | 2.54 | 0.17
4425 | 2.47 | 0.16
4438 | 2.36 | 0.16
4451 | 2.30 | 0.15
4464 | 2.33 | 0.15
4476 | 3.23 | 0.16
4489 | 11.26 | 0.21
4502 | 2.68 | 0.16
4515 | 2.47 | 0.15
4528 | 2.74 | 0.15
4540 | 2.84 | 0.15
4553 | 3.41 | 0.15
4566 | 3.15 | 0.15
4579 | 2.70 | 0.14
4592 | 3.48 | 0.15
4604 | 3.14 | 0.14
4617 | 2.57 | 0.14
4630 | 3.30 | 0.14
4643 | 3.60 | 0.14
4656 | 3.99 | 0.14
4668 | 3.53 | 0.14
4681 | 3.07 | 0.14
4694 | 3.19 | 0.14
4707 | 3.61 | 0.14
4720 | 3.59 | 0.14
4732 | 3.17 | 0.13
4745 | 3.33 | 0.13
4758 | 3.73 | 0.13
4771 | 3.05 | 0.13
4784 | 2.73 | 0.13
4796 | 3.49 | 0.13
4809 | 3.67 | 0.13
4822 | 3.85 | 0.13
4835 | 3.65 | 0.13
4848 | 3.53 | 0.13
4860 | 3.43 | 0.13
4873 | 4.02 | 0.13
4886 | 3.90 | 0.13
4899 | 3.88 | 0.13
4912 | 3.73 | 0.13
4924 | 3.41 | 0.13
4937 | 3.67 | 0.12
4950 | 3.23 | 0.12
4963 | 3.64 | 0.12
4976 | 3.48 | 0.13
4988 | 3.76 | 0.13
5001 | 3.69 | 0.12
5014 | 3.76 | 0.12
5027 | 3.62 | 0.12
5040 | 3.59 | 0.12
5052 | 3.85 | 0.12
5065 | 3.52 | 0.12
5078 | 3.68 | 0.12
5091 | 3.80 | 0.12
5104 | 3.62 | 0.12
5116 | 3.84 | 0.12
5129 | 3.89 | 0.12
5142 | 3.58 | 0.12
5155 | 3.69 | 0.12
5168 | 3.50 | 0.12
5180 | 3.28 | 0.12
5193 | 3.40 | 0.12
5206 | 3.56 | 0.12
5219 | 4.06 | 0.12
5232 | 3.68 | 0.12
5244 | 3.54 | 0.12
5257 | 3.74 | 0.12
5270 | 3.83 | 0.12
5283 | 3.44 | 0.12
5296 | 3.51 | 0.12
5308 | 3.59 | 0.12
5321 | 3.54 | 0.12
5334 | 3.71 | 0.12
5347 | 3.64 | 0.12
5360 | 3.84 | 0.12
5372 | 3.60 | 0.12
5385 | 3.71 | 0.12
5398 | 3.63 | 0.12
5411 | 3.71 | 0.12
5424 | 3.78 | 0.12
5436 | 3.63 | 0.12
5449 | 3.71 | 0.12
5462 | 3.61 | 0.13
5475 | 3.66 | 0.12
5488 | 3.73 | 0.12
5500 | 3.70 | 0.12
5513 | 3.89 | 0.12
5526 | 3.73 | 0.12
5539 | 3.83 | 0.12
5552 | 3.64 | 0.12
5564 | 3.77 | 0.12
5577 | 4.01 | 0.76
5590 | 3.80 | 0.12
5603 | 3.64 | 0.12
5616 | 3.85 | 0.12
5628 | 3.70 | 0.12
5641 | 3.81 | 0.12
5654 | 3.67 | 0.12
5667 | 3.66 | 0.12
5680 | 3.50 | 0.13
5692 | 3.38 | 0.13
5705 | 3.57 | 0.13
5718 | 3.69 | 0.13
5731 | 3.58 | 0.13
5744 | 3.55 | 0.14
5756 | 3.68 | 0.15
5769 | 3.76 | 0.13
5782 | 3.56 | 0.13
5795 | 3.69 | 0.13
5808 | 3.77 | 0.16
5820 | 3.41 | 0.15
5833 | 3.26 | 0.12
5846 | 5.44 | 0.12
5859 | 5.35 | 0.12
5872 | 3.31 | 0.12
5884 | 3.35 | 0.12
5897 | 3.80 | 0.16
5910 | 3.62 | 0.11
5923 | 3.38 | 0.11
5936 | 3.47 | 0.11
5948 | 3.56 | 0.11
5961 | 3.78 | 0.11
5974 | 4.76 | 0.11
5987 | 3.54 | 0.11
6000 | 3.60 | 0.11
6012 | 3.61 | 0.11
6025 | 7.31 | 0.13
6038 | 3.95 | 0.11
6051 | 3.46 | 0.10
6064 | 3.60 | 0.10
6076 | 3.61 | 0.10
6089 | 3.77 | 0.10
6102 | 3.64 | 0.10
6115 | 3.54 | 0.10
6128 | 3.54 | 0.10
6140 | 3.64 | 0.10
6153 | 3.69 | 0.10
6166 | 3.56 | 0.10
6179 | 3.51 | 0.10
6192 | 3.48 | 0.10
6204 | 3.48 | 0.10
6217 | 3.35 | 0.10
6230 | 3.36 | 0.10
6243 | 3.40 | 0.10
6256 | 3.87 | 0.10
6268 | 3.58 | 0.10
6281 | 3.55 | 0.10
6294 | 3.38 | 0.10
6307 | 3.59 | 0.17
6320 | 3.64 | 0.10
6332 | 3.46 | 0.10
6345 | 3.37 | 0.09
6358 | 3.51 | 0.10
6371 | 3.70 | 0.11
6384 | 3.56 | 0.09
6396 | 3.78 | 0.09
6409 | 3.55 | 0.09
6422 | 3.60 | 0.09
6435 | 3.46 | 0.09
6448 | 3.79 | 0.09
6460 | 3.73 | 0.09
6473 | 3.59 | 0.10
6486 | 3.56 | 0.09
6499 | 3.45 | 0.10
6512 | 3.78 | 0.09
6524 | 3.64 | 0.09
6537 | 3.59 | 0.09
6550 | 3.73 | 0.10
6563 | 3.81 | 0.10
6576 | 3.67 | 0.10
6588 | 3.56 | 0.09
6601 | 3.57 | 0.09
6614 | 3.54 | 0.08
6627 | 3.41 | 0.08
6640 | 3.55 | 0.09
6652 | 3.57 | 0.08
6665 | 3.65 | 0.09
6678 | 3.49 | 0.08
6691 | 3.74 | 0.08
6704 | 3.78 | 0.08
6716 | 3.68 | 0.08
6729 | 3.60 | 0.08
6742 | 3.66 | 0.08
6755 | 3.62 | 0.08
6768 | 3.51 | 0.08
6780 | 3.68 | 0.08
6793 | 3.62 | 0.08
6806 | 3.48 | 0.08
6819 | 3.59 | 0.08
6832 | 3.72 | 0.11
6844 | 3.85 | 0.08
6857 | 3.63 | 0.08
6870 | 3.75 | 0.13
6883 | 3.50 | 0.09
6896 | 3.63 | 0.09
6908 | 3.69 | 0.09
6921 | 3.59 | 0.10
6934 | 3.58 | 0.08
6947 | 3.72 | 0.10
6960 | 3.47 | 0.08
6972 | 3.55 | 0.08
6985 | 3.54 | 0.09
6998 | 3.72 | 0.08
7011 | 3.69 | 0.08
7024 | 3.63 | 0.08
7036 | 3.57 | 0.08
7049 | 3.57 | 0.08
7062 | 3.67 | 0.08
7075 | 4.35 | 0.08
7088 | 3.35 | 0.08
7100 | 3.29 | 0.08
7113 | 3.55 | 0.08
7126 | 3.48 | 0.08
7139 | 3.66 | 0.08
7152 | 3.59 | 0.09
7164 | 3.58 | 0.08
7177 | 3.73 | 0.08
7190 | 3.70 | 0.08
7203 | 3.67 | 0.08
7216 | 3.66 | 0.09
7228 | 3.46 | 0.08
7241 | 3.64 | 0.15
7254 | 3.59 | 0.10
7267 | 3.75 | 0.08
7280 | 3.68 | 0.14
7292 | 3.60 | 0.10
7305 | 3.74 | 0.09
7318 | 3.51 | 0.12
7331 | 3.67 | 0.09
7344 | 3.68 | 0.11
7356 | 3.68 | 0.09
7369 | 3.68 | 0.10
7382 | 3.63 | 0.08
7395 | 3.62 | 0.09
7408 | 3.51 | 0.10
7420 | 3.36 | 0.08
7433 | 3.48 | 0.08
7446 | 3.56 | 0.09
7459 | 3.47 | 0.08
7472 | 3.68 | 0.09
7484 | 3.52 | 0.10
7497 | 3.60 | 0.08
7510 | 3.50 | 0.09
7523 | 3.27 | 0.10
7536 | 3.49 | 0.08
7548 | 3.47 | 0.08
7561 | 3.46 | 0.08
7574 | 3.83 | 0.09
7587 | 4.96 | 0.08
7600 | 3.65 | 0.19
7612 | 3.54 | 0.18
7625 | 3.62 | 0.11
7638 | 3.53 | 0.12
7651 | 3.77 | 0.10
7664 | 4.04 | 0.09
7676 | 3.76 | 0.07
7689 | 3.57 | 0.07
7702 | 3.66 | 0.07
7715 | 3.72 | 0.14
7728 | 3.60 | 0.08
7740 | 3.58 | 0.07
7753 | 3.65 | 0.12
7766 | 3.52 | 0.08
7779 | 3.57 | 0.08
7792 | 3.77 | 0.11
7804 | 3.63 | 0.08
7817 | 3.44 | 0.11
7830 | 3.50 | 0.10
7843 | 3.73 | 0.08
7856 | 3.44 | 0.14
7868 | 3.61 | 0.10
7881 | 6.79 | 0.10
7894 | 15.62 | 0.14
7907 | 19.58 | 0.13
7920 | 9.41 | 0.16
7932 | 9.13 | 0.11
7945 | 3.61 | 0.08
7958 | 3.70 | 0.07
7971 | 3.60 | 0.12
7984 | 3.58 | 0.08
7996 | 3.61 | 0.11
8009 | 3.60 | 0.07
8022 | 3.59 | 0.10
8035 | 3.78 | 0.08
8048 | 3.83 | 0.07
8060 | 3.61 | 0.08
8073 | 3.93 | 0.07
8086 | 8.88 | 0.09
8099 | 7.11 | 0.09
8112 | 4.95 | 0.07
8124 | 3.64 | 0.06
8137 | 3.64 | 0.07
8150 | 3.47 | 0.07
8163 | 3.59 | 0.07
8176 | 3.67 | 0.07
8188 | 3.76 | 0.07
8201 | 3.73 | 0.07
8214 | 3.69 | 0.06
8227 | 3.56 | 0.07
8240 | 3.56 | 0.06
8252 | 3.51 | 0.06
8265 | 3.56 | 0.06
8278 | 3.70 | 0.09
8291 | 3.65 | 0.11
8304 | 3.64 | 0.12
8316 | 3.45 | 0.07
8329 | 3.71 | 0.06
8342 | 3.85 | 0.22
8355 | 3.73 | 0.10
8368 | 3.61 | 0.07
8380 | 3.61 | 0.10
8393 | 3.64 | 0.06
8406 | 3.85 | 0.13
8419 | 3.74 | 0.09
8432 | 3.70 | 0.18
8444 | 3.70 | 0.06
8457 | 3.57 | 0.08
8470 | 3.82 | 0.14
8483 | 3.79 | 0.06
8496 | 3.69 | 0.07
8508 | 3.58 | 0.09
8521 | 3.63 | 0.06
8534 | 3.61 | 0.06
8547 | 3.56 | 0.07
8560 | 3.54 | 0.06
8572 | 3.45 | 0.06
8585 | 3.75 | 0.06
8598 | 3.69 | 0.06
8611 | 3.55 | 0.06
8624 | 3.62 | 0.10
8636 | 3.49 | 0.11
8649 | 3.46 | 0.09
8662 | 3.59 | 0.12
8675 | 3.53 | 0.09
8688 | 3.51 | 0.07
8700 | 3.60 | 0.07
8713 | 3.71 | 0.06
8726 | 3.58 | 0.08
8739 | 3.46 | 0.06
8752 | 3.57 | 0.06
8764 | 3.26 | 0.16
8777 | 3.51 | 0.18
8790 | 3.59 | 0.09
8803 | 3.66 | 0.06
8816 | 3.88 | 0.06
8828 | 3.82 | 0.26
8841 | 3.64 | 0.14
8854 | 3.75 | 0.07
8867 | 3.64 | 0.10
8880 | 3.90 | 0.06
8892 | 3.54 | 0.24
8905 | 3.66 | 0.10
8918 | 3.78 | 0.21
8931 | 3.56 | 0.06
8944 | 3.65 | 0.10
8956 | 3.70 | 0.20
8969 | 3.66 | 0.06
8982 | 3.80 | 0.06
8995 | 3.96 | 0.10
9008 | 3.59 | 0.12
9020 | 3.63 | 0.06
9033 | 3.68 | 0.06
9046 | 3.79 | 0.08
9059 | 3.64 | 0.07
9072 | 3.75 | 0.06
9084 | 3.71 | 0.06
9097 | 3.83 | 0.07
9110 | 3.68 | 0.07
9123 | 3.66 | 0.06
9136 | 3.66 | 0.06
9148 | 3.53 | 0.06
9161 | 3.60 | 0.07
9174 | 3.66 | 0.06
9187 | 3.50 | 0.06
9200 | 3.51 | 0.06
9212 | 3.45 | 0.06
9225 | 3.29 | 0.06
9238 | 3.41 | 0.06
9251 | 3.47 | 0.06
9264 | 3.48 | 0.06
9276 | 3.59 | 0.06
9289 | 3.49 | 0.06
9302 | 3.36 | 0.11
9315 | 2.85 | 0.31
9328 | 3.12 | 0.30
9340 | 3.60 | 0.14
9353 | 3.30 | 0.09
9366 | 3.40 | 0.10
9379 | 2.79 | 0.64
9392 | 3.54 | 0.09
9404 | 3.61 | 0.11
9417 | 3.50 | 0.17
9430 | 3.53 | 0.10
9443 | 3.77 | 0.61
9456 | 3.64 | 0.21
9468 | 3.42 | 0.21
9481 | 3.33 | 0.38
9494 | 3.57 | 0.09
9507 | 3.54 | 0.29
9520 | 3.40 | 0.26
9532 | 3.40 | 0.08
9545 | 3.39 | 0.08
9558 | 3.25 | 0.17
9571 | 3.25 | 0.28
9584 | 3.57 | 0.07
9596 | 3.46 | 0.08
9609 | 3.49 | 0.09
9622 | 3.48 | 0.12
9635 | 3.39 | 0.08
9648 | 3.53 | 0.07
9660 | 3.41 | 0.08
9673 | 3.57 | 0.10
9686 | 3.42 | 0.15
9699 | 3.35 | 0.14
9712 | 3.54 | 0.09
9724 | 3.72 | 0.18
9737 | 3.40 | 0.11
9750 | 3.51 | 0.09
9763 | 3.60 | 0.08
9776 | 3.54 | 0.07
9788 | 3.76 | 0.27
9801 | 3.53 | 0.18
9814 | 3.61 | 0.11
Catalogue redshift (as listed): 0.20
